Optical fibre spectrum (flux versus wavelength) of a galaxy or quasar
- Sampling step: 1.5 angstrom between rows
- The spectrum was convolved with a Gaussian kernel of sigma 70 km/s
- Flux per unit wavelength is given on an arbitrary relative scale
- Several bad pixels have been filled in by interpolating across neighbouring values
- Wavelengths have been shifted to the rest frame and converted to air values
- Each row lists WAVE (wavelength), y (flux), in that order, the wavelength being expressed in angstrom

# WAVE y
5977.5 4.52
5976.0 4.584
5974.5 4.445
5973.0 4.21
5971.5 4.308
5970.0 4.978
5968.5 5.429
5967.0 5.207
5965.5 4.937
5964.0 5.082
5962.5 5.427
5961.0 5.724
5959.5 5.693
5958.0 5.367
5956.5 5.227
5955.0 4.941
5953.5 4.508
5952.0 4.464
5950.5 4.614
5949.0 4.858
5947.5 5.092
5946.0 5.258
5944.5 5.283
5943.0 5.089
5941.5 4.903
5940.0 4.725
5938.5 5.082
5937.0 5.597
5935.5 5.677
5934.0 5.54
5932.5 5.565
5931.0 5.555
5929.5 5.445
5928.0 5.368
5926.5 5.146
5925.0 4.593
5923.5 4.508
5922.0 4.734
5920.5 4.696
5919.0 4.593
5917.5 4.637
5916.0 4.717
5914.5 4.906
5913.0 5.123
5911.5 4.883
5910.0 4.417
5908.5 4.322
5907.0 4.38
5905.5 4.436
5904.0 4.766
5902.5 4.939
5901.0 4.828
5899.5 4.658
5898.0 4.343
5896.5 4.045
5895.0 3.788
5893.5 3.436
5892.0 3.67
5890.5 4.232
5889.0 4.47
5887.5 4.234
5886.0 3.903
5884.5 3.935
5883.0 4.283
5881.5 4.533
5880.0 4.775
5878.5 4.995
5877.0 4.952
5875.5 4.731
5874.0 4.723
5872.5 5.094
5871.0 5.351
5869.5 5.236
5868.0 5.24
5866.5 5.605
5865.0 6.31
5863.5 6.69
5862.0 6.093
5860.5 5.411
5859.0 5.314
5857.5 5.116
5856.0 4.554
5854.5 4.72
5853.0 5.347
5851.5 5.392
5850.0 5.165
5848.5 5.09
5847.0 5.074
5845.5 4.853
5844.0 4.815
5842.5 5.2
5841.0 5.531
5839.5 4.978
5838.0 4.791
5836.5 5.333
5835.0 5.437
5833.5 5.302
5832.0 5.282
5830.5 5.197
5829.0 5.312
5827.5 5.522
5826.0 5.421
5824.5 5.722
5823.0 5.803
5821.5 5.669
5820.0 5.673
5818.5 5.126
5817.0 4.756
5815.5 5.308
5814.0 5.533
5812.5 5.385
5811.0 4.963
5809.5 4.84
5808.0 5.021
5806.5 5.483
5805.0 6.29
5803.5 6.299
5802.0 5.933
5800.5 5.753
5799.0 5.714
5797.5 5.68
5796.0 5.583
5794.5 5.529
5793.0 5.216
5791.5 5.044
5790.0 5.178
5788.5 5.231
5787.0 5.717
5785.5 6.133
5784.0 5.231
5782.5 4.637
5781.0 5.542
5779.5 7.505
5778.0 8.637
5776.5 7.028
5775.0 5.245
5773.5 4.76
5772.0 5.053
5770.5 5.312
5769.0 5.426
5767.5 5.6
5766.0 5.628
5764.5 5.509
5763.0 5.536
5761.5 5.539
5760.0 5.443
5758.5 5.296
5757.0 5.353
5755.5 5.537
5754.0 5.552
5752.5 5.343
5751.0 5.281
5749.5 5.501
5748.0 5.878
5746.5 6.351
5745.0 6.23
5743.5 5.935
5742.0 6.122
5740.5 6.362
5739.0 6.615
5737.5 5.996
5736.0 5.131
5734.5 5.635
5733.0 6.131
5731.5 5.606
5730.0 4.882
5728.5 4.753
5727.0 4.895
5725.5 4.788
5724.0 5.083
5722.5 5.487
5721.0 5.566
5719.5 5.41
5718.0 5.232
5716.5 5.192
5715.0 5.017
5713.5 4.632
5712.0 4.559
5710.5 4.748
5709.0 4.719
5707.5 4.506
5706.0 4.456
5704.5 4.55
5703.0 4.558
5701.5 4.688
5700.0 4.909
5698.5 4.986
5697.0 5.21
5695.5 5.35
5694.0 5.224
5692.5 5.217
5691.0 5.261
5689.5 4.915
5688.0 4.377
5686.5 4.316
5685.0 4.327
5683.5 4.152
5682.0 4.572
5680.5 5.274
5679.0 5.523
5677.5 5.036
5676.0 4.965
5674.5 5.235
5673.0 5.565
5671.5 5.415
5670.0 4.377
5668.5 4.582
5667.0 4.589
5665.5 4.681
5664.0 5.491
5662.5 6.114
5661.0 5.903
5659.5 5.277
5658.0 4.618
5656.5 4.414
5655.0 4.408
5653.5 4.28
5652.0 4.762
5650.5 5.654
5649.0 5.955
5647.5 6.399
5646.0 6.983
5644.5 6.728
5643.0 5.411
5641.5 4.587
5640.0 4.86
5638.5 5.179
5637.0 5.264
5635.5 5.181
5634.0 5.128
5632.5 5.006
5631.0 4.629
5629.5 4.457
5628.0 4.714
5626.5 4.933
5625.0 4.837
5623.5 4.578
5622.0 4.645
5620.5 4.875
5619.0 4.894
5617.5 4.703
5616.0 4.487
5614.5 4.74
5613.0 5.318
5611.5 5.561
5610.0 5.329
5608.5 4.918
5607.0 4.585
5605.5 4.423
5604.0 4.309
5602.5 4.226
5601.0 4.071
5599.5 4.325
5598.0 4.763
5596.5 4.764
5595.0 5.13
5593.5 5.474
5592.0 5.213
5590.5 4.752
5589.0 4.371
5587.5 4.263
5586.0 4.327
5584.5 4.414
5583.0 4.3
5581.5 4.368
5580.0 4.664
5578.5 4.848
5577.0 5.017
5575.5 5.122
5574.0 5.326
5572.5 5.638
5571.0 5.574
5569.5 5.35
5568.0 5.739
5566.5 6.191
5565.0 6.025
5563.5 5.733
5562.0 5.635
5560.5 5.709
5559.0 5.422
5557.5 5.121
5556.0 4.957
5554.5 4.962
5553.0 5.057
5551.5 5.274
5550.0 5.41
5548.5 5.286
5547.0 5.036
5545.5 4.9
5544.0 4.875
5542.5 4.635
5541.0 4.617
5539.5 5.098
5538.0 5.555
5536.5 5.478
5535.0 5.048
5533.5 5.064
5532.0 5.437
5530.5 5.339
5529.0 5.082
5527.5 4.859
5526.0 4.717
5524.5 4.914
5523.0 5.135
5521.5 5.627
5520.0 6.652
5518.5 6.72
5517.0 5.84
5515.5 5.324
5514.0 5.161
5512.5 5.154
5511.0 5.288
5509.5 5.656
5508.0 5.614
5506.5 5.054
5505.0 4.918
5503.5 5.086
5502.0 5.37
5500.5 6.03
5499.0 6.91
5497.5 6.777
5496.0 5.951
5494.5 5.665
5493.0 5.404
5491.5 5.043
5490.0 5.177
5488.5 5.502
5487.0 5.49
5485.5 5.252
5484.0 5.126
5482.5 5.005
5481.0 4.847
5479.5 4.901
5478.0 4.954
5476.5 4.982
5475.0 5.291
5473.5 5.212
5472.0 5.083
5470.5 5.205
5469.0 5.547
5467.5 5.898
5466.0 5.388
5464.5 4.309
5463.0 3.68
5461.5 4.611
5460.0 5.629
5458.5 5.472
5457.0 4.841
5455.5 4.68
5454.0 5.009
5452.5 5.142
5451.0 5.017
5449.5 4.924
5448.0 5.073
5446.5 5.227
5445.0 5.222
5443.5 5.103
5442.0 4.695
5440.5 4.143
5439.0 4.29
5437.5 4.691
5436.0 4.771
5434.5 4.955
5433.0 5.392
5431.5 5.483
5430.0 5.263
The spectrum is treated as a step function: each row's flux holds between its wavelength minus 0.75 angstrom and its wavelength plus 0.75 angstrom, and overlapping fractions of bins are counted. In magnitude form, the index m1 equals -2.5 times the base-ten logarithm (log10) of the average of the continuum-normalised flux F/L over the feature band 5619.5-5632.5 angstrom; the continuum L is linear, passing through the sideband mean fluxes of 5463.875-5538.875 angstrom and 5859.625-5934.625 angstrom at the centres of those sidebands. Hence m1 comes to 0.10 mag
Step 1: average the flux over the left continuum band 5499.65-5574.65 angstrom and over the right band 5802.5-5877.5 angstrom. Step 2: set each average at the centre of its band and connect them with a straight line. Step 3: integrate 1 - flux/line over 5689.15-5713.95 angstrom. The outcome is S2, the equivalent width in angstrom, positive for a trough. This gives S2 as 2.3 angstrom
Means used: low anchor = 5.36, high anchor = 5.32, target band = 4.85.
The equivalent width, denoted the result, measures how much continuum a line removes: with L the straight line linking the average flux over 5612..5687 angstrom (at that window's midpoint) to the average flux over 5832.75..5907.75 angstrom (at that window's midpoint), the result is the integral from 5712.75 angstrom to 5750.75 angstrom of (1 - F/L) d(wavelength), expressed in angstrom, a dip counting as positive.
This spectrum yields -4.2 angstrom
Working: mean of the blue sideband 5.04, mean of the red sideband 4.88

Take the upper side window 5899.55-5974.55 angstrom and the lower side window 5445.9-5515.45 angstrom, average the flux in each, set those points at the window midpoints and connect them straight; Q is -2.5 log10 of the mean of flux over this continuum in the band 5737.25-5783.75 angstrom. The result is -0.14 mag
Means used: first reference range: 5.25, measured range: 5.79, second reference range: 4.97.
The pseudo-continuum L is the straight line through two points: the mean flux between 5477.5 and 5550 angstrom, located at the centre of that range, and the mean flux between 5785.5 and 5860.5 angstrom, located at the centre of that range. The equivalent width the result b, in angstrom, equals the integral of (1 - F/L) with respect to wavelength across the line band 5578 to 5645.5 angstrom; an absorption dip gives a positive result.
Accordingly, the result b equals 6.62 angstrom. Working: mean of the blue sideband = 5.35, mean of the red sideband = 5.34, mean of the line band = 4.82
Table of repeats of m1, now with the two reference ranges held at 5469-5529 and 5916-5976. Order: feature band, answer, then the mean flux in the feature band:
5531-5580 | 0.017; 5.28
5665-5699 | 0.071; 4.92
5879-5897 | 0.226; 4.12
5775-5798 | -0.134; 5.84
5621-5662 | 0.029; 5.14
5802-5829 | -0.068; 5.47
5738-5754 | -0.146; 5.94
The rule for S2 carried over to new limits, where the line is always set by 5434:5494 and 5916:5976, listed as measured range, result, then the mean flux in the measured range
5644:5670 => -1.43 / 5.3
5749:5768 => -1.67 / 5.47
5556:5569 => -1.61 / 5.65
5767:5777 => -0.84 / 5.45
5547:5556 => -0.25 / 5.16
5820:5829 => -1.03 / 5.6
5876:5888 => 1.35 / 4.46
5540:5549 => 0.25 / 4.89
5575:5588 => 1.13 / 4.59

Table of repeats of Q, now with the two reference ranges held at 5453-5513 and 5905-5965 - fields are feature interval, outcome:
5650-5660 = 0.095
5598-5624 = 0.108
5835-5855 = -0.012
